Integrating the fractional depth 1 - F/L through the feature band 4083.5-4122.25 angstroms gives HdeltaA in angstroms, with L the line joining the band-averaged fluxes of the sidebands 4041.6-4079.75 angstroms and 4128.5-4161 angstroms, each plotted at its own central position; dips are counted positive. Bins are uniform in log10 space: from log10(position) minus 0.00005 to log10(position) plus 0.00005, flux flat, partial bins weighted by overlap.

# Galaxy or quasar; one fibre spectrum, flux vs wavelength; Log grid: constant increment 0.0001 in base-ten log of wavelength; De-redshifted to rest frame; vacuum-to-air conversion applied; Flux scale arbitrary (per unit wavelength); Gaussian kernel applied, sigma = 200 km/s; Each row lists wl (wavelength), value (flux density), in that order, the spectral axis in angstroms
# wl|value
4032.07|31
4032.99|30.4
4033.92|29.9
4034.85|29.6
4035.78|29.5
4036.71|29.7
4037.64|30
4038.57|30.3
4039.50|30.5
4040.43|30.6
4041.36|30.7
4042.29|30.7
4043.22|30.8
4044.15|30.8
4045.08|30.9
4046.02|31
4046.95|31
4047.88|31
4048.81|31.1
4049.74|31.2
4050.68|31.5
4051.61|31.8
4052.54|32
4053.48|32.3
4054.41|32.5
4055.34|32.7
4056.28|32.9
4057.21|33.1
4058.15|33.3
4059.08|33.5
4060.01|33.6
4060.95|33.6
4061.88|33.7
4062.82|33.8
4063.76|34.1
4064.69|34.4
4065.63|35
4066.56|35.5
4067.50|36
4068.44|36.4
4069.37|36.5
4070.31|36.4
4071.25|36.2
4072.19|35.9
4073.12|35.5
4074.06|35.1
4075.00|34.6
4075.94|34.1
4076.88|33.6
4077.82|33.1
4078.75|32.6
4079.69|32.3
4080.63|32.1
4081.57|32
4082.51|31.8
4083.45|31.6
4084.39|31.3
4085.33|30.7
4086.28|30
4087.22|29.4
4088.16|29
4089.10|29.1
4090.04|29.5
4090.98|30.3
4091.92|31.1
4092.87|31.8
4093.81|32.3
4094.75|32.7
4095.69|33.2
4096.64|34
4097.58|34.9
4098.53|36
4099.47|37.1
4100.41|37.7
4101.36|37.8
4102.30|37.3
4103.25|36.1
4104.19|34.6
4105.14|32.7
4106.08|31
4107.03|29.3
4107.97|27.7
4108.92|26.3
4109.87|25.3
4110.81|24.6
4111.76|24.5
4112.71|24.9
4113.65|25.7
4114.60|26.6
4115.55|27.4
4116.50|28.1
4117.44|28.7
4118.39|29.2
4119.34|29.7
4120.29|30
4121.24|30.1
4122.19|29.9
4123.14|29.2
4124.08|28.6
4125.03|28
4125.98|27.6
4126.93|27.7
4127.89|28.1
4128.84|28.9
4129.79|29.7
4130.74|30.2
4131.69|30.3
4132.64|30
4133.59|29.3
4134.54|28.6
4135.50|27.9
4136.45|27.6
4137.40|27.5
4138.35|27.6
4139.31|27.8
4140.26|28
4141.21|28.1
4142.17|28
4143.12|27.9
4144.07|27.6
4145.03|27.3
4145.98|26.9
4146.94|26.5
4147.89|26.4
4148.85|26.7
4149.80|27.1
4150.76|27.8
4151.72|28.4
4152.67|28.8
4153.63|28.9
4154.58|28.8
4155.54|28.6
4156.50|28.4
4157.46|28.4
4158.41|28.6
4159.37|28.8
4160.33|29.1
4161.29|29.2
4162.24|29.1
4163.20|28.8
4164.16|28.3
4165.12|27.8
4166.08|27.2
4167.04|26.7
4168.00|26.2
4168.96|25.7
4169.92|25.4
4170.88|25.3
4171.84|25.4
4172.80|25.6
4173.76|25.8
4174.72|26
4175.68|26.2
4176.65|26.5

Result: 0.13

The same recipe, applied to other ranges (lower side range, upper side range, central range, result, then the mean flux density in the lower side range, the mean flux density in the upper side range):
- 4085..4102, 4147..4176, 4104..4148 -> 2.8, 32.7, 27.4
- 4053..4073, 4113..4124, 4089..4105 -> -1.6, 34.4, 28.6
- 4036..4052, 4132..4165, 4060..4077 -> -2.7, 30.8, 28.2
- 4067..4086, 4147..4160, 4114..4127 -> 0.8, 33.8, 28.1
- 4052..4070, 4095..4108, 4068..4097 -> 1.3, 34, 34.4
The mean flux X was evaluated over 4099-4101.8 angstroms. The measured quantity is 37.5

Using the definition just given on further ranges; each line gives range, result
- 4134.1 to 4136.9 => 28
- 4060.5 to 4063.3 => 33.7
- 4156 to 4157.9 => 28.3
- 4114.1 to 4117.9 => 27.7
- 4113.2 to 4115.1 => 26.1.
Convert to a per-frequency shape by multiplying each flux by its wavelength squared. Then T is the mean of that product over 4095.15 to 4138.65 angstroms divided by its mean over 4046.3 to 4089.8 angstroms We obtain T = 0.9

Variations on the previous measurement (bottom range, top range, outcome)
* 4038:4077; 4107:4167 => 0.88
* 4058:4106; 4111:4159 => 0.86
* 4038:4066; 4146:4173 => 0.90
